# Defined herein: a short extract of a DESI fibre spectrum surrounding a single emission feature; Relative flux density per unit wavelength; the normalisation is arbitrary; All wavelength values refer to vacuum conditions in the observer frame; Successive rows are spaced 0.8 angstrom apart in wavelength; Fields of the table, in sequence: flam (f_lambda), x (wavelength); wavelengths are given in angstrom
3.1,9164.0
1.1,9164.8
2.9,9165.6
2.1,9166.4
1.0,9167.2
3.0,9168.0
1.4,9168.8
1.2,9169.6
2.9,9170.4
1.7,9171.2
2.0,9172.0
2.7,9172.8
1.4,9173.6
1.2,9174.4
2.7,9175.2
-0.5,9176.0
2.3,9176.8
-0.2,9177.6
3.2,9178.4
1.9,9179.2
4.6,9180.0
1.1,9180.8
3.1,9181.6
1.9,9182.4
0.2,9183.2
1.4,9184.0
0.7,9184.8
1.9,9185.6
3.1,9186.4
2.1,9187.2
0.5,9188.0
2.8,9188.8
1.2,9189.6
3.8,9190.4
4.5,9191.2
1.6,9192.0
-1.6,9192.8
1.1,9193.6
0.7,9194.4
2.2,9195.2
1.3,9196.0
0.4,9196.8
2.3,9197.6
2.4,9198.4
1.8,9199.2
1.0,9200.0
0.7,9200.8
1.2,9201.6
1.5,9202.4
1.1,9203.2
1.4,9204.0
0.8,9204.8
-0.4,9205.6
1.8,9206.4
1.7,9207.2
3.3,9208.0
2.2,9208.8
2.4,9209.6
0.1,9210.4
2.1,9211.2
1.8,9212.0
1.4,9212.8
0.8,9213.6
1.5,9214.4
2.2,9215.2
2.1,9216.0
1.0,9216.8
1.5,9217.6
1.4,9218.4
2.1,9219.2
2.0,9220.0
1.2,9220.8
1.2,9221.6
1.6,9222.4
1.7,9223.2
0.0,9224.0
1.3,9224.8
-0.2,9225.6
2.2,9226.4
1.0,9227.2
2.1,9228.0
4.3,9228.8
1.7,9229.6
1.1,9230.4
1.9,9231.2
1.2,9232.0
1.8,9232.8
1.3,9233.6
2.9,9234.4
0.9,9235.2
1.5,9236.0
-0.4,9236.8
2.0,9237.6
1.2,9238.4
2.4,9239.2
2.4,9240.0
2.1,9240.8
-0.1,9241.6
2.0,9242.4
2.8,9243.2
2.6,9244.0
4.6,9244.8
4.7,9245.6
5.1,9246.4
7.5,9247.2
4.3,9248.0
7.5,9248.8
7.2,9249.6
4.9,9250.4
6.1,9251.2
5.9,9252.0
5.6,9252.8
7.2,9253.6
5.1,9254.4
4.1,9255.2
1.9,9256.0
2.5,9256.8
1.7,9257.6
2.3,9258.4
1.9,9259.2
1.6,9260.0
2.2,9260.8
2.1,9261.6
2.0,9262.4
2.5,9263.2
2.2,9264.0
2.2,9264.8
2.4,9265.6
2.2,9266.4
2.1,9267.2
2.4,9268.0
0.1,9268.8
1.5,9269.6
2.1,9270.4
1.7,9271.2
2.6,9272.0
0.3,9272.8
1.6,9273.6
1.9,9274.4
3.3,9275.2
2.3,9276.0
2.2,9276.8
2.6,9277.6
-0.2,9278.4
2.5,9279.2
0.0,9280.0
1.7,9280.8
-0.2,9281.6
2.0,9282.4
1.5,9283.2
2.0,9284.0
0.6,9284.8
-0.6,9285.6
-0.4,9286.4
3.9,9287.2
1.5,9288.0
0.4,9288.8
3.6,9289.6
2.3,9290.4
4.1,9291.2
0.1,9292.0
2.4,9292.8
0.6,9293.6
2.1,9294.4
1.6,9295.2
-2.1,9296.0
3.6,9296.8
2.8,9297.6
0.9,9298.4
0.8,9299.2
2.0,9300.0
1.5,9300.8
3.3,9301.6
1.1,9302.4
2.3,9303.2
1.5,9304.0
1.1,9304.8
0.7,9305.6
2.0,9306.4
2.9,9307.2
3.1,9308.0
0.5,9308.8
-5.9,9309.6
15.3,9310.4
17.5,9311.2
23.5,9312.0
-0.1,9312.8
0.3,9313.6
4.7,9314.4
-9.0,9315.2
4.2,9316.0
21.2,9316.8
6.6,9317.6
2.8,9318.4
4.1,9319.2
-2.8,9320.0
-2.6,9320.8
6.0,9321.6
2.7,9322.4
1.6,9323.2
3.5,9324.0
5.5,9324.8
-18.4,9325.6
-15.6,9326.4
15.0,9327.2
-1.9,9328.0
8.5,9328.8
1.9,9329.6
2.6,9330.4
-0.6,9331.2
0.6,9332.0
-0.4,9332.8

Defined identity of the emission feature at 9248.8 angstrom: [O III] 5007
